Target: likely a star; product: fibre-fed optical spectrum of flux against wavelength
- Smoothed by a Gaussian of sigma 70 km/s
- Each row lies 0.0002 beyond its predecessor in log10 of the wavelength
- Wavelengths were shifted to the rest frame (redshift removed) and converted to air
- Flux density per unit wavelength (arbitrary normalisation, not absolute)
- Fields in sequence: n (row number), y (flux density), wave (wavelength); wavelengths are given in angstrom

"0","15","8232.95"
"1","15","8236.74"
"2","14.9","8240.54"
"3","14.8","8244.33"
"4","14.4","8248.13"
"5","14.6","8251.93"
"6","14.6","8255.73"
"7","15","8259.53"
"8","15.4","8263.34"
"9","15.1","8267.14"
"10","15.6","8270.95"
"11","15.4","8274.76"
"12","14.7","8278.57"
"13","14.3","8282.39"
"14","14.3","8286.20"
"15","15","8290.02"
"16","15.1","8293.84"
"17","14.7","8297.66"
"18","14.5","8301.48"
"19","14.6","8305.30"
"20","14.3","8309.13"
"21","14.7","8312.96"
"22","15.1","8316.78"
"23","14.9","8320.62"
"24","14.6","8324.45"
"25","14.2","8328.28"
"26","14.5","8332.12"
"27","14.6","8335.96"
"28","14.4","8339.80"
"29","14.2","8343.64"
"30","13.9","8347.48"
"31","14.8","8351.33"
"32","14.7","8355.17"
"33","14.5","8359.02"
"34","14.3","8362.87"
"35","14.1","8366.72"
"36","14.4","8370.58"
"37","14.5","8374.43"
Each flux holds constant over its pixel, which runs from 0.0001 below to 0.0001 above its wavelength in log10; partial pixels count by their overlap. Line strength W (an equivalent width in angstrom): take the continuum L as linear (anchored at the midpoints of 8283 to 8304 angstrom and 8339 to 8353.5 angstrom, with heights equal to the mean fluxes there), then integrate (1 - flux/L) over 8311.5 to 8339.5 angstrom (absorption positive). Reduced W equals -0.3 angstrom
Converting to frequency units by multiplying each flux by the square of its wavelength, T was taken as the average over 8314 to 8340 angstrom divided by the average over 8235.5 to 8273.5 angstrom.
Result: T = 1.00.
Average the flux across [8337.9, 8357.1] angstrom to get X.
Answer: 14.4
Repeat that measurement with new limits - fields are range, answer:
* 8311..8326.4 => 14.8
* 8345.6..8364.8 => 14.4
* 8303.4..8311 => 14.4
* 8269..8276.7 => 15.5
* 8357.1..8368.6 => 14.3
